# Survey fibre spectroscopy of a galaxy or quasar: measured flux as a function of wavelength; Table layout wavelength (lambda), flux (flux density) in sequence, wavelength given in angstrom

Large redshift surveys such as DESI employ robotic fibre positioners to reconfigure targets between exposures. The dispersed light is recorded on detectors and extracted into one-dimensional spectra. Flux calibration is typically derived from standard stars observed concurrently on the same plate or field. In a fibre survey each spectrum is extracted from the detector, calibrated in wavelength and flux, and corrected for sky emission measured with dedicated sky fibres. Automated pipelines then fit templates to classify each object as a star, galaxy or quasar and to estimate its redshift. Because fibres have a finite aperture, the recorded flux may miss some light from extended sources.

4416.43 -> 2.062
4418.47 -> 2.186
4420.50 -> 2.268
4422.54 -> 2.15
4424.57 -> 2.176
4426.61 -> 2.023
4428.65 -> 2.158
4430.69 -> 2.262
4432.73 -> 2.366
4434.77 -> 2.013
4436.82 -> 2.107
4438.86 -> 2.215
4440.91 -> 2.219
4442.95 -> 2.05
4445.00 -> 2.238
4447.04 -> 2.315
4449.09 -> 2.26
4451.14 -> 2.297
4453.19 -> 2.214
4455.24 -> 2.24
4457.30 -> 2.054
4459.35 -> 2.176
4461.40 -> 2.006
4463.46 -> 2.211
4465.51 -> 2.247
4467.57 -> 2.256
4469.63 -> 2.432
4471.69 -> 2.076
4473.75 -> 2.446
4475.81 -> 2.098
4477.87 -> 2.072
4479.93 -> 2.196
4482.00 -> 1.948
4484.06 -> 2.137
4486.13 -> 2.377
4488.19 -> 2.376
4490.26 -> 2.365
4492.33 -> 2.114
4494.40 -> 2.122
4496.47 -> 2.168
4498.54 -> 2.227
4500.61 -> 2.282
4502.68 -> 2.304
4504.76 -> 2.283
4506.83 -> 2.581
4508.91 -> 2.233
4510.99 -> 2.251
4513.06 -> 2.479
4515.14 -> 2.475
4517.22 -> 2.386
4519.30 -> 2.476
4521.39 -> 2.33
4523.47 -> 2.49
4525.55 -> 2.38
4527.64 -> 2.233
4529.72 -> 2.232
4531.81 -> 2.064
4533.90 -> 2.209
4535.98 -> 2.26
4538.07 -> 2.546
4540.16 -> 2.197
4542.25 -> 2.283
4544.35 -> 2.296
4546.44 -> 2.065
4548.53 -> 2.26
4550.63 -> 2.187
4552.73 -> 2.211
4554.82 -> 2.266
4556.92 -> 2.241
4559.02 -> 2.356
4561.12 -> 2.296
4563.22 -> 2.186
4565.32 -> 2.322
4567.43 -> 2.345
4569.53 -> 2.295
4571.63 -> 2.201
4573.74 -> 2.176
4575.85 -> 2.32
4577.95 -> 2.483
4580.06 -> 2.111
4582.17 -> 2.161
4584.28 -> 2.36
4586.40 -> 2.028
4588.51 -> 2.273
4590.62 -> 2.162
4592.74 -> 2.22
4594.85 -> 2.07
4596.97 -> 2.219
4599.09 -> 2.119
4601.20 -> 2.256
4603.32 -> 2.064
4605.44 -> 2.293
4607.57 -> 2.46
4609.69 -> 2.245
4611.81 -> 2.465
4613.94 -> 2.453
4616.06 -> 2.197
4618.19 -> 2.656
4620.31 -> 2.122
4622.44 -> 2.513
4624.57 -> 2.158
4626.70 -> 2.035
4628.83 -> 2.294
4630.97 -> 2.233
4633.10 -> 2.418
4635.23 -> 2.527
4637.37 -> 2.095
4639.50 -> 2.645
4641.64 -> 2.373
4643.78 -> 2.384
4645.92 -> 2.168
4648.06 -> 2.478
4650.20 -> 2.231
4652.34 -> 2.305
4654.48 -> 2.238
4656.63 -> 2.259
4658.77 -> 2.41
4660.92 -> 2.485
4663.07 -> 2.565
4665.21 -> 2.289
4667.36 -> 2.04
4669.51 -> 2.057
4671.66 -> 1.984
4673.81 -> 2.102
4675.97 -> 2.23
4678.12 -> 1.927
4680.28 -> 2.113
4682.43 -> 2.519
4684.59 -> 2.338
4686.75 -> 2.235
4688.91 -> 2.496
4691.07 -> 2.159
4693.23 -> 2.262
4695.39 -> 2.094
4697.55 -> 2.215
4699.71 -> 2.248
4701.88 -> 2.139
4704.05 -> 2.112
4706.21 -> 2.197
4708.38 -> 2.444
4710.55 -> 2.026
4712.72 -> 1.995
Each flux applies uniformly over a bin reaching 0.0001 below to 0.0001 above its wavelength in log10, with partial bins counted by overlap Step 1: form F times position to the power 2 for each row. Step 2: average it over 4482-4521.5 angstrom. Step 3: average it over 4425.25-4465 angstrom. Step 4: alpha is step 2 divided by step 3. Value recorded 1.08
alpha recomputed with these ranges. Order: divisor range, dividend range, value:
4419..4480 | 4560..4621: 1.10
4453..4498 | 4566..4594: 1.07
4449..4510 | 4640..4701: 1.10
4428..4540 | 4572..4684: 1.07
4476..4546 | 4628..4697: 1.07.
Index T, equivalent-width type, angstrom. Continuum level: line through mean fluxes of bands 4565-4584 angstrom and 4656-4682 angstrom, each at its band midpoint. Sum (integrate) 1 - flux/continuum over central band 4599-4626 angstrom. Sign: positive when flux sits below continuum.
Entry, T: -0.8 angstrom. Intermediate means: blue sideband 2.27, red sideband 2.21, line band 2.31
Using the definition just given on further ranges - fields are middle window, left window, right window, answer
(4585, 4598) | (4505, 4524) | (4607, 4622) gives 1.2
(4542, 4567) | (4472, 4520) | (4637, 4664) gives 0.6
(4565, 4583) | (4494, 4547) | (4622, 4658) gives 0.3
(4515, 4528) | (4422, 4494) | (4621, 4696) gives -1.0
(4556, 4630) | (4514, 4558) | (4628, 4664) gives 2.0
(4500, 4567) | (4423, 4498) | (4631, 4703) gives -2.4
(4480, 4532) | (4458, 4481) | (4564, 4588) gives -1.8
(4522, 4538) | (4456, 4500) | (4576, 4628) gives -0.5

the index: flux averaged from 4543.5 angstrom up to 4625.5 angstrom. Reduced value 2.26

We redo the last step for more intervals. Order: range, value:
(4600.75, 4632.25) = 2.3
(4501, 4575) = 2.3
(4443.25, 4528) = 2.26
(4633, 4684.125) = 2.28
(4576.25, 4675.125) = 2.28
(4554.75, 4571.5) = 2.29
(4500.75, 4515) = 2.36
